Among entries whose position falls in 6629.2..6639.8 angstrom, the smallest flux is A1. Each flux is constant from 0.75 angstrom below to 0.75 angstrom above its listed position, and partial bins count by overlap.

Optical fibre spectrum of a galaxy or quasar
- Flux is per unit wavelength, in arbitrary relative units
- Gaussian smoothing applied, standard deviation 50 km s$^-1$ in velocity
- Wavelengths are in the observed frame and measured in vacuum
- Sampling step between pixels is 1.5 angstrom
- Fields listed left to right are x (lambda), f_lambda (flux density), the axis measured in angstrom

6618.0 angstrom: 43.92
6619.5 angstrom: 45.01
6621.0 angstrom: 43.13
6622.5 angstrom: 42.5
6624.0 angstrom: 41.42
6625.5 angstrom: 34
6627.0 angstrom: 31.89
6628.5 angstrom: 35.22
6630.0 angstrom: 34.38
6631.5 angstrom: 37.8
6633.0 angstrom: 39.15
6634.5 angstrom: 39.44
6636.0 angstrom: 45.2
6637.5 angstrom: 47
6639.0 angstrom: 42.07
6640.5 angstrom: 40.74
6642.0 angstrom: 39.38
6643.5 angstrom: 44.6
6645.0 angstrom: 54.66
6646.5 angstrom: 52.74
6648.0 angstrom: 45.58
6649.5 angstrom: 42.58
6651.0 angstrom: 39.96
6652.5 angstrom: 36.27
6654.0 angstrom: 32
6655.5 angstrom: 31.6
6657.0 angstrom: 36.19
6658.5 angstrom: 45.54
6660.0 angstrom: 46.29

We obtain 34.38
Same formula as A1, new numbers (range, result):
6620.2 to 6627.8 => 31.89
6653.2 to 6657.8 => 31.6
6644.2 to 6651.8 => 39.96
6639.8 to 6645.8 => 39.38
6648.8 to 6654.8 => 32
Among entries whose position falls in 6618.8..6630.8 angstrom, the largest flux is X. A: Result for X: 45.01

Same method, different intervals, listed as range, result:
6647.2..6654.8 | 45.58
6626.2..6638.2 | 47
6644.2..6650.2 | 54.66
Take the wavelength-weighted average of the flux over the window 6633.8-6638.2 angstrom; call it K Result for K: 43.9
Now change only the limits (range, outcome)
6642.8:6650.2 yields 48.1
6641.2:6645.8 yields 46.2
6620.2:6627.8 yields 38.6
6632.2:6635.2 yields 39.3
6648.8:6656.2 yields 36.5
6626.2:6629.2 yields 33.5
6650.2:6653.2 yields 38.2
